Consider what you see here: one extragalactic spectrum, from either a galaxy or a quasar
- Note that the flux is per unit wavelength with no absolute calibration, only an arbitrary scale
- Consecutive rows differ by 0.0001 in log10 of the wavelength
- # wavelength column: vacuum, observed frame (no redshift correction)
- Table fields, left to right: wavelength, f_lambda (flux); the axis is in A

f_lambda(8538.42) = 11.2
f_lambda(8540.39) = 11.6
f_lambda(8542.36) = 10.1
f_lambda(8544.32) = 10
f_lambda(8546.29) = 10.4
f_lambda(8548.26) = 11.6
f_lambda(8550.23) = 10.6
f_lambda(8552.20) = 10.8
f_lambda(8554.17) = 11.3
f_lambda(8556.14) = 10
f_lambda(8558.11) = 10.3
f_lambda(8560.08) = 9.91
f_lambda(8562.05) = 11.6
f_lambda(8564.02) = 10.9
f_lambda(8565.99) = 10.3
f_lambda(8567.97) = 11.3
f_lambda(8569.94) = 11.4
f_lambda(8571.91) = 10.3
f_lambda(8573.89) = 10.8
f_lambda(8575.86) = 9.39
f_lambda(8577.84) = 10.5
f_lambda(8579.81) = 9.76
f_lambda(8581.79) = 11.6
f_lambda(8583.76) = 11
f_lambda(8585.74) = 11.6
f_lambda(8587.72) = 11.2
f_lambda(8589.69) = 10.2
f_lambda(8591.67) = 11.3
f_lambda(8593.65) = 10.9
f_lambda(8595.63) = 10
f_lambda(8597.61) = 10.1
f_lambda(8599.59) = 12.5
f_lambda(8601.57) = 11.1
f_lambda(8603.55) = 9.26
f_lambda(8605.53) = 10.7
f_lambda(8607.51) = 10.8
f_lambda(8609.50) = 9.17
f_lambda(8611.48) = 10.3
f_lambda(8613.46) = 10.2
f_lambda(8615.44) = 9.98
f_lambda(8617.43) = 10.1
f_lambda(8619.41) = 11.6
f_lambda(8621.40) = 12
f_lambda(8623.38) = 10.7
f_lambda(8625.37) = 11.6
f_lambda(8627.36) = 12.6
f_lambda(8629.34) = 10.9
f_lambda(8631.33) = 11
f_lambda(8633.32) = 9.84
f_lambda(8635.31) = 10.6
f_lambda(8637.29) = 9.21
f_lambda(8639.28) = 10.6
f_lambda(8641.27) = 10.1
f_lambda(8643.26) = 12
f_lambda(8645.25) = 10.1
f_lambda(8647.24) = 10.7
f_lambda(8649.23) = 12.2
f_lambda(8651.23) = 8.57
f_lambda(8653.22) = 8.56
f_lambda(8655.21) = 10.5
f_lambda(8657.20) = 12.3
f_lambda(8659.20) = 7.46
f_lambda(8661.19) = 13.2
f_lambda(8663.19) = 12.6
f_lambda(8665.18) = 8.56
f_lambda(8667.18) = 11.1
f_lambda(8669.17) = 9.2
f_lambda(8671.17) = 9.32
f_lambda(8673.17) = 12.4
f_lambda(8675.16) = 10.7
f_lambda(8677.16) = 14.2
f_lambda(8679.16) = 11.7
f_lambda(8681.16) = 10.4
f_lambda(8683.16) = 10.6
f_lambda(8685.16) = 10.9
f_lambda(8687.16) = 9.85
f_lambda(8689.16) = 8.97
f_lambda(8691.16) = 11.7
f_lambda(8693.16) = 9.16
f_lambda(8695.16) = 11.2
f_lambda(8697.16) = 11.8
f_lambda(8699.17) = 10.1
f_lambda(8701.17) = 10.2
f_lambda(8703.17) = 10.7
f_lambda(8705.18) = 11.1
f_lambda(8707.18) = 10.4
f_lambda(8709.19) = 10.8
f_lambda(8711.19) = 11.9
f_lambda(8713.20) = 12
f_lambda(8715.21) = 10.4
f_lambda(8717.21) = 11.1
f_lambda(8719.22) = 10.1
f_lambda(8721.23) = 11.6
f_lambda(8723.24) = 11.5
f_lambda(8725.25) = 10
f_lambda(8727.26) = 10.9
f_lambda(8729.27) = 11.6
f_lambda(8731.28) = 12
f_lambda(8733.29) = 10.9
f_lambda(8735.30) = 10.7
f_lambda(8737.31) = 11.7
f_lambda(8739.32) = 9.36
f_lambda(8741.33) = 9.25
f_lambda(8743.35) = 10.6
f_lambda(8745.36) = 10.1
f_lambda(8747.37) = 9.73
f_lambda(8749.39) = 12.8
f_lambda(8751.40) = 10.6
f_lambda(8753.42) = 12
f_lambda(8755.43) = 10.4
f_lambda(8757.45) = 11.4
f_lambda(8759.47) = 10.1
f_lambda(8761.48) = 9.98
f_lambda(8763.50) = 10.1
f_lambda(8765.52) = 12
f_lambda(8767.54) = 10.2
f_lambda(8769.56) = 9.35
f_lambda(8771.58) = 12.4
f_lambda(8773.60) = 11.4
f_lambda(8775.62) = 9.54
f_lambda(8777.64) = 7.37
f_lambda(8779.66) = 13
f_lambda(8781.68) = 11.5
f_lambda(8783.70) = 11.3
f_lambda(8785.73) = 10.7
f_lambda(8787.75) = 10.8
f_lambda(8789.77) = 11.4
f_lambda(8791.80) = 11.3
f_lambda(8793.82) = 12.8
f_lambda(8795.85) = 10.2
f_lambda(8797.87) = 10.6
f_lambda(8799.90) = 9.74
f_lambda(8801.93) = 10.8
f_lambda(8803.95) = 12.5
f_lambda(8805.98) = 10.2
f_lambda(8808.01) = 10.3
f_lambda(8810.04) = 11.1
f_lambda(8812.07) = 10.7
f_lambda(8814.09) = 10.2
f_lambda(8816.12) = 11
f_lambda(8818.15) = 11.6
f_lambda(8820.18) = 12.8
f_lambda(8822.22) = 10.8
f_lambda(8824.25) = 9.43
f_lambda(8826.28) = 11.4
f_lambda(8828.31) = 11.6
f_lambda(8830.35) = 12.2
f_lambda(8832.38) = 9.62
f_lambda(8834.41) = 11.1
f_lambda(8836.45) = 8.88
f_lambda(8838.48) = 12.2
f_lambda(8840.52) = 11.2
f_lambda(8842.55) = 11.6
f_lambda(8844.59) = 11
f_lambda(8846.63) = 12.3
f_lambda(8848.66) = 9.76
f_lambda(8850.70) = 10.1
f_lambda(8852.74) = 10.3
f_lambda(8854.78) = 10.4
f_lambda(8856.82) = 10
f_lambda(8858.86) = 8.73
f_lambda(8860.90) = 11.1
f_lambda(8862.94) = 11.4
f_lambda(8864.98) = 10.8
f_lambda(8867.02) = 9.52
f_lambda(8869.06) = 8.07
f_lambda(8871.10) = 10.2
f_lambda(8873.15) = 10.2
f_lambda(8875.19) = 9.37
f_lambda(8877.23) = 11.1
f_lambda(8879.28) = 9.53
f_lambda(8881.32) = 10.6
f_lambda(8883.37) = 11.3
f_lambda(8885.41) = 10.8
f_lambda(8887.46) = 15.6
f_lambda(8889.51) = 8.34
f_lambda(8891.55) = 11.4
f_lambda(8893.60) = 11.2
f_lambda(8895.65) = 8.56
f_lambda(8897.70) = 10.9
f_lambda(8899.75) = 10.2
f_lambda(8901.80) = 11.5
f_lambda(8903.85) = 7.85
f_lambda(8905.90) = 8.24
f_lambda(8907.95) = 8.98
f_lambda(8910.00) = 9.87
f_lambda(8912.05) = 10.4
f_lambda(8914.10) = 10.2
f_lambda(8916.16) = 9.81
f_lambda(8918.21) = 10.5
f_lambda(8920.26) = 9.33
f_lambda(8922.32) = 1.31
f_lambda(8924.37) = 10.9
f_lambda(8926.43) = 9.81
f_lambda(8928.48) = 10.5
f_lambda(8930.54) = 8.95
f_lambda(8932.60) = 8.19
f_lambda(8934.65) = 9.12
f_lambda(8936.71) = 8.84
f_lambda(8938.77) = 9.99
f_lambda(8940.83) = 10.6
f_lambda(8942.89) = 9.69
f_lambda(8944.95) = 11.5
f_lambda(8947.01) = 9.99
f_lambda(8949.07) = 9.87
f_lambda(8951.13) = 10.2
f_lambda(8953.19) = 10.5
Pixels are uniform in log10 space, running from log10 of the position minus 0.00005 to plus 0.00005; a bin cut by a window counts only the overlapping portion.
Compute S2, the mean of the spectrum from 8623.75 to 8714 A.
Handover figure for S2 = 10.7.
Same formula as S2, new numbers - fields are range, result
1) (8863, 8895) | 10.5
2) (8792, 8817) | 10.9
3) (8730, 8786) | 10.7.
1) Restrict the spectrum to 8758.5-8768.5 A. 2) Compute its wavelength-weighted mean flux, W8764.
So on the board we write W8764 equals 10.5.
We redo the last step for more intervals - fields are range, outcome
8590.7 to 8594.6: 11.1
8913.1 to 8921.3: 9.94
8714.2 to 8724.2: 10.9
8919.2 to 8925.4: 7.2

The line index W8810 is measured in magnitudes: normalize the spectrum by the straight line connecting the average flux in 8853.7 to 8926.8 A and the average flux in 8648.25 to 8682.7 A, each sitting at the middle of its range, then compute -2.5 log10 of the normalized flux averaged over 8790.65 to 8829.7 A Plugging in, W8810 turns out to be -0.080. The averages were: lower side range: 10.8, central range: 11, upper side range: 9.95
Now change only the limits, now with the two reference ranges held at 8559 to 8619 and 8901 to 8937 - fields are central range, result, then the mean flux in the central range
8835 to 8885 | -0.11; 10.4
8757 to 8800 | -0.11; 10.8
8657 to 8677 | -0.05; 10.8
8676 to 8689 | -0.09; 11.1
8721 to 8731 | -0.12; 11.1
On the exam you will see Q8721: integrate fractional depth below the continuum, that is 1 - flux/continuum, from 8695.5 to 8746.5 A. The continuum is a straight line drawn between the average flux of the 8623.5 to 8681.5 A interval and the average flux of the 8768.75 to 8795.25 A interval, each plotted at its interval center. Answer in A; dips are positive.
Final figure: 0.24 A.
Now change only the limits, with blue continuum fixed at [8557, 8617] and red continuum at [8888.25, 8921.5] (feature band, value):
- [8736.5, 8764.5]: -1.02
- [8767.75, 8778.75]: 0.10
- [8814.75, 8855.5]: -3.96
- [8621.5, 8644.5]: -0.83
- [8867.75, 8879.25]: 0.16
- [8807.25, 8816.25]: -0.53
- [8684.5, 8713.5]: -1.01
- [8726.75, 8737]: -1.02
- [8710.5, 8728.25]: -1.32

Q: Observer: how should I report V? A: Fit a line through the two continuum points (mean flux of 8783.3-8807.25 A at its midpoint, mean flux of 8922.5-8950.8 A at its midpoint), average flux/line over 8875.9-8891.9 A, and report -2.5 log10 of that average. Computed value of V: -0.09 mag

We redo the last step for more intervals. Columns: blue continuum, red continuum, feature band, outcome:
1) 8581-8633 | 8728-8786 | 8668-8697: 0.00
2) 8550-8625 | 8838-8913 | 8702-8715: -0.05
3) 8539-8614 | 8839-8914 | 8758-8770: 0.01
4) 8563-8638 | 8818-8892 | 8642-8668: 0.01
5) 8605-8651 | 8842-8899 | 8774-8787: 0.00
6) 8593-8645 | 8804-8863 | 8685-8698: 0.03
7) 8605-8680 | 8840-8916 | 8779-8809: -0.07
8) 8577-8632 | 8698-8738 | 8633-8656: 0.06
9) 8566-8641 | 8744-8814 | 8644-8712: 0.01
